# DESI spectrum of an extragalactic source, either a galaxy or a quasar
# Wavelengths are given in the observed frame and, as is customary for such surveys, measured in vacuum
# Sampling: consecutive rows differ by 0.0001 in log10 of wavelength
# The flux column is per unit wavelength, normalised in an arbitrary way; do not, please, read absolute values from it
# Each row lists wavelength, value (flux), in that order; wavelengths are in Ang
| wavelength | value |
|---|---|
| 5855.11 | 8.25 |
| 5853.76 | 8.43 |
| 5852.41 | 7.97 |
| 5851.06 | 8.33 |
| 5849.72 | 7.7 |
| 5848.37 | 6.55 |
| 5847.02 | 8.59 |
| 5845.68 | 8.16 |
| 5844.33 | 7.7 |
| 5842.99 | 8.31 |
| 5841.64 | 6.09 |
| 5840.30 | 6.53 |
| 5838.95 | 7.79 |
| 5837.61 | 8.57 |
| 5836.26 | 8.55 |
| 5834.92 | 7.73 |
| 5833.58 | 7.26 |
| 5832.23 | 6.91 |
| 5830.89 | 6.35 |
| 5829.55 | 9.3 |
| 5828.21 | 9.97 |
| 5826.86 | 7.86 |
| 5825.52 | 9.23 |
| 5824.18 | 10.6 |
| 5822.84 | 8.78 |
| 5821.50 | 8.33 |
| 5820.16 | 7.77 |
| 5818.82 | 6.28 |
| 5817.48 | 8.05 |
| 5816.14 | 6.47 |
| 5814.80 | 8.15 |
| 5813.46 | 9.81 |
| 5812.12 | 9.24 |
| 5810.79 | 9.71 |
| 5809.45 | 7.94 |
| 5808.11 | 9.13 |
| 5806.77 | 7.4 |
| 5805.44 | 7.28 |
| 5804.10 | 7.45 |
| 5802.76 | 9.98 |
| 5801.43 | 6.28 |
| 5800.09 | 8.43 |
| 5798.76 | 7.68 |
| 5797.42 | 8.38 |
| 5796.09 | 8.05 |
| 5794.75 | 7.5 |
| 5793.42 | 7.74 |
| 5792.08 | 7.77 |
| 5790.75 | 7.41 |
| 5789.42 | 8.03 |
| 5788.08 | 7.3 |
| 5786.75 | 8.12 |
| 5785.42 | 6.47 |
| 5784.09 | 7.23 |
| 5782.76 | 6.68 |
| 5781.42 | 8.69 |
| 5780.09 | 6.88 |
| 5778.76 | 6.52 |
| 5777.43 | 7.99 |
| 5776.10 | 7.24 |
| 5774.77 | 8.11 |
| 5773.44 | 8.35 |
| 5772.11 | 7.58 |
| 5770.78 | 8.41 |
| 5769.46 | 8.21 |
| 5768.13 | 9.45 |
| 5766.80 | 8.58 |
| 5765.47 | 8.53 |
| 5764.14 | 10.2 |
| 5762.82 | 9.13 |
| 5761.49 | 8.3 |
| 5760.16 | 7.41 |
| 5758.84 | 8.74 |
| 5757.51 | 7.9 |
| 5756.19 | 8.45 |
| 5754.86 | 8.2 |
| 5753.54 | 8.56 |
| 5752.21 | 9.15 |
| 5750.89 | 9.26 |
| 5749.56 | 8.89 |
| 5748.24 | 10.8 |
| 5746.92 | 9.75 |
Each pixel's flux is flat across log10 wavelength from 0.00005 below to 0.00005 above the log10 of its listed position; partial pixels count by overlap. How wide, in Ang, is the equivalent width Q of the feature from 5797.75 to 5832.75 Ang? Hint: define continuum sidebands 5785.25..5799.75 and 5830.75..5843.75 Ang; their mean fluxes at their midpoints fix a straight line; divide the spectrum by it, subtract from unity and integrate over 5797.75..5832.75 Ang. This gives -3.04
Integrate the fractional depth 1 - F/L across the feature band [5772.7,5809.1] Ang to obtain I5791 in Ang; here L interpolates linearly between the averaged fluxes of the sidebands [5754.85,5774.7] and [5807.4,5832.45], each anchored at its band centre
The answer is 3.3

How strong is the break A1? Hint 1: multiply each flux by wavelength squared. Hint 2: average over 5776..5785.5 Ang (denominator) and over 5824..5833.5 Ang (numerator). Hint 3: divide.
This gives 1.18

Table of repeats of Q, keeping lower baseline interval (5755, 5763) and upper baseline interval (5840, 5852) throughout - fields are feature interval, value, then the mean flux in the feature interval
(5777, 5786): 1.0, 7.19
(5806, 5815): -1.0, 8.79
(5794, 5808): 0.1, 7.9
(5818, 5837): -1.2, 8.21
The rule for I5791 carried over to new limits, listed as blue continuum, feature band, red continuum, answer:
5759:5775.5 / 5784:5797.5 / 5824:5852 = 1.2 Ang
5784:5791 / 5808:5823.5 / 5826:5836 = -1.0 Ang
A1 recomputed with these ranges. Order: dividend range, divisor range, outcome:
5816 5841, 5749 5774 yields 0.96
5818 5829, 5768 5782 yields 1.11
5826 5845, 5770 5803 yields 1.03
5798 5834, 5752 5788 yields 1.03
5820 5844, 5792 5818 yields 1.01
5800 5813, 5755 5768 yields 0.98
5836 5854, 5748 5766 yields 0.91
